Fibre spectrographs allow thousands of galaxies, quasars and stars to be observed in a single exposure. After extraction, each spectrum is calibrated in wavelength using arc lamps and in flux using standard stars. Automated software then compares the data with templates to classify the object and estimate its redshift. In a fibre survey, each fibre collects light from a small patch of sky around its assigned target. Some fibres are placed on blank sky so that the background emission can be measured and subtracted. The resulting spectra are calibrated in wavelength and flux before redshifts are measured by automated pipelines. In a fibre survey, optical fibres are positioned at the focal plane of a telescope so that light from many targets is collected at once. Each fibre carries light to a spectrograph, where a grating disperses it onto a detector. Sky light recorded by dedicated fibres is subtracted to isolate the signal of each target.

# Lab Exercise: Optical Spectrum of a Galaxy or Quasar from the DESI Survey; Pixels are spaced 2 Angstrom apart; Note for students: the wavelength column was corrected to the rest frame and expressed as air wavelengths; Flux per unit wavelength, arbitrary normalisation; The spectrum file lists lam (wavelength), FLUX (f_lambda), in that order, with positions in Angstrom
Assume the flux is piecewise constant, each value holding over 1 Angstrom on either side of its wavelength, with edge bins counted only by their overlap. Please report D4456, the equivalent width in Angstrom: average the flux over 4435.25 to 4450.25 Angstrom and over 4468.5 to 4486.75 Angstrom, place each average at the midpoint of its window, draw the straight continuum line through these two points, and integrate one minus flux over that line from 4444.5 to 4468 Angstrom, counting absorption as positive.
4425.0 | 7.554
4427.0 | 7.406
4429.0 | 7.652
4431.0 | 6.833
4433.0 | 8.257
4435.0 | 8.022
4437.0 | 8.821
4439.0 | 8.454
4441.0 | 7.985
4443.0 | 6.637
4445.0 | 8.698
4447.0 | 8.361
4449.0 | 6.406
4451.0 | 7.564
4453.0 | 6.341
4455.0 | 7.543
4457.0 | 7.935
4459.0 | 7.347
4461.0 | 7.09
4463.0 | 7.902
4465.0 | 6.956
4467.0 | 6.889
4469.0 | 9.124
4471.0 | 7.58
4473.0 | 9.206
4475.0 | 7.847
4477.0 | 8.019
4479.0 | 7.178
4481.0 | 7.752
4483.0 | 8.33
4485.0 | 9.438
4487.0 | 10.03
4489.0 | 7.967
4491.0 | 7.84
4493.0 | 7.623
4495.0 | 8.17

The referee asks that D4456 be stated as 2.0 Angstrom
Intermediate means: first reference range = 7.91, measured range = 7.39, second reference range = 8.32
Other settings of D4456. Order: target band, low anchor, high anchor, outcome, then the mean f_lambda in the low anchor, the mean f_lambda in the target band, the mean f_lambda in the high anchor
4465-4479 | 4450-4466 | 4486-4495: -0.3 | 7.33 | 7.96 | 8.34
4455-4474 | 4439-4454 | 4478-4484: -0.3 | 7.5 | 7.77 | 7.75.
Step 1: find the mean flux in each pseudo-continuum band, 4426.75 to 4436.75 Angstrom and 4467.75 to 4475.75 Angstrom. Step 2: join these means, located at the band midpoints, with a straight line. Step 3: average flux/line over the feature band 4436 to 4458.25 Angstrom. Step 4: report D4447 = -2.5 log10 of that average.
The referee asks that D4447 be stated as 0.04 mag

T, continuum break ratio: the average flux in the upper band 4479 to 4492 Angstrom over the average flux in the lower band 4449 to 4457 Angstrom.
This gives 1.18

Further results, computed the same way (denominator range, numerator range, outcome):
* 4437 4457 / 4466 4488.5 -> 1.09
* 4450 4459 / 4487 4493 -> 1.12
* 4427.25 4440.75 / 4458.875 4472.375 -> 0.96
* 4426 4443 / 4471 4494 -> 1.05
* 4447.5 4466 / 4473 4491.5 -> 1.15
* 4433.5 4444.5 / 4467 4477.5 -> 1.03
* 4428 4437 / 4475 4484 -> 1.00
